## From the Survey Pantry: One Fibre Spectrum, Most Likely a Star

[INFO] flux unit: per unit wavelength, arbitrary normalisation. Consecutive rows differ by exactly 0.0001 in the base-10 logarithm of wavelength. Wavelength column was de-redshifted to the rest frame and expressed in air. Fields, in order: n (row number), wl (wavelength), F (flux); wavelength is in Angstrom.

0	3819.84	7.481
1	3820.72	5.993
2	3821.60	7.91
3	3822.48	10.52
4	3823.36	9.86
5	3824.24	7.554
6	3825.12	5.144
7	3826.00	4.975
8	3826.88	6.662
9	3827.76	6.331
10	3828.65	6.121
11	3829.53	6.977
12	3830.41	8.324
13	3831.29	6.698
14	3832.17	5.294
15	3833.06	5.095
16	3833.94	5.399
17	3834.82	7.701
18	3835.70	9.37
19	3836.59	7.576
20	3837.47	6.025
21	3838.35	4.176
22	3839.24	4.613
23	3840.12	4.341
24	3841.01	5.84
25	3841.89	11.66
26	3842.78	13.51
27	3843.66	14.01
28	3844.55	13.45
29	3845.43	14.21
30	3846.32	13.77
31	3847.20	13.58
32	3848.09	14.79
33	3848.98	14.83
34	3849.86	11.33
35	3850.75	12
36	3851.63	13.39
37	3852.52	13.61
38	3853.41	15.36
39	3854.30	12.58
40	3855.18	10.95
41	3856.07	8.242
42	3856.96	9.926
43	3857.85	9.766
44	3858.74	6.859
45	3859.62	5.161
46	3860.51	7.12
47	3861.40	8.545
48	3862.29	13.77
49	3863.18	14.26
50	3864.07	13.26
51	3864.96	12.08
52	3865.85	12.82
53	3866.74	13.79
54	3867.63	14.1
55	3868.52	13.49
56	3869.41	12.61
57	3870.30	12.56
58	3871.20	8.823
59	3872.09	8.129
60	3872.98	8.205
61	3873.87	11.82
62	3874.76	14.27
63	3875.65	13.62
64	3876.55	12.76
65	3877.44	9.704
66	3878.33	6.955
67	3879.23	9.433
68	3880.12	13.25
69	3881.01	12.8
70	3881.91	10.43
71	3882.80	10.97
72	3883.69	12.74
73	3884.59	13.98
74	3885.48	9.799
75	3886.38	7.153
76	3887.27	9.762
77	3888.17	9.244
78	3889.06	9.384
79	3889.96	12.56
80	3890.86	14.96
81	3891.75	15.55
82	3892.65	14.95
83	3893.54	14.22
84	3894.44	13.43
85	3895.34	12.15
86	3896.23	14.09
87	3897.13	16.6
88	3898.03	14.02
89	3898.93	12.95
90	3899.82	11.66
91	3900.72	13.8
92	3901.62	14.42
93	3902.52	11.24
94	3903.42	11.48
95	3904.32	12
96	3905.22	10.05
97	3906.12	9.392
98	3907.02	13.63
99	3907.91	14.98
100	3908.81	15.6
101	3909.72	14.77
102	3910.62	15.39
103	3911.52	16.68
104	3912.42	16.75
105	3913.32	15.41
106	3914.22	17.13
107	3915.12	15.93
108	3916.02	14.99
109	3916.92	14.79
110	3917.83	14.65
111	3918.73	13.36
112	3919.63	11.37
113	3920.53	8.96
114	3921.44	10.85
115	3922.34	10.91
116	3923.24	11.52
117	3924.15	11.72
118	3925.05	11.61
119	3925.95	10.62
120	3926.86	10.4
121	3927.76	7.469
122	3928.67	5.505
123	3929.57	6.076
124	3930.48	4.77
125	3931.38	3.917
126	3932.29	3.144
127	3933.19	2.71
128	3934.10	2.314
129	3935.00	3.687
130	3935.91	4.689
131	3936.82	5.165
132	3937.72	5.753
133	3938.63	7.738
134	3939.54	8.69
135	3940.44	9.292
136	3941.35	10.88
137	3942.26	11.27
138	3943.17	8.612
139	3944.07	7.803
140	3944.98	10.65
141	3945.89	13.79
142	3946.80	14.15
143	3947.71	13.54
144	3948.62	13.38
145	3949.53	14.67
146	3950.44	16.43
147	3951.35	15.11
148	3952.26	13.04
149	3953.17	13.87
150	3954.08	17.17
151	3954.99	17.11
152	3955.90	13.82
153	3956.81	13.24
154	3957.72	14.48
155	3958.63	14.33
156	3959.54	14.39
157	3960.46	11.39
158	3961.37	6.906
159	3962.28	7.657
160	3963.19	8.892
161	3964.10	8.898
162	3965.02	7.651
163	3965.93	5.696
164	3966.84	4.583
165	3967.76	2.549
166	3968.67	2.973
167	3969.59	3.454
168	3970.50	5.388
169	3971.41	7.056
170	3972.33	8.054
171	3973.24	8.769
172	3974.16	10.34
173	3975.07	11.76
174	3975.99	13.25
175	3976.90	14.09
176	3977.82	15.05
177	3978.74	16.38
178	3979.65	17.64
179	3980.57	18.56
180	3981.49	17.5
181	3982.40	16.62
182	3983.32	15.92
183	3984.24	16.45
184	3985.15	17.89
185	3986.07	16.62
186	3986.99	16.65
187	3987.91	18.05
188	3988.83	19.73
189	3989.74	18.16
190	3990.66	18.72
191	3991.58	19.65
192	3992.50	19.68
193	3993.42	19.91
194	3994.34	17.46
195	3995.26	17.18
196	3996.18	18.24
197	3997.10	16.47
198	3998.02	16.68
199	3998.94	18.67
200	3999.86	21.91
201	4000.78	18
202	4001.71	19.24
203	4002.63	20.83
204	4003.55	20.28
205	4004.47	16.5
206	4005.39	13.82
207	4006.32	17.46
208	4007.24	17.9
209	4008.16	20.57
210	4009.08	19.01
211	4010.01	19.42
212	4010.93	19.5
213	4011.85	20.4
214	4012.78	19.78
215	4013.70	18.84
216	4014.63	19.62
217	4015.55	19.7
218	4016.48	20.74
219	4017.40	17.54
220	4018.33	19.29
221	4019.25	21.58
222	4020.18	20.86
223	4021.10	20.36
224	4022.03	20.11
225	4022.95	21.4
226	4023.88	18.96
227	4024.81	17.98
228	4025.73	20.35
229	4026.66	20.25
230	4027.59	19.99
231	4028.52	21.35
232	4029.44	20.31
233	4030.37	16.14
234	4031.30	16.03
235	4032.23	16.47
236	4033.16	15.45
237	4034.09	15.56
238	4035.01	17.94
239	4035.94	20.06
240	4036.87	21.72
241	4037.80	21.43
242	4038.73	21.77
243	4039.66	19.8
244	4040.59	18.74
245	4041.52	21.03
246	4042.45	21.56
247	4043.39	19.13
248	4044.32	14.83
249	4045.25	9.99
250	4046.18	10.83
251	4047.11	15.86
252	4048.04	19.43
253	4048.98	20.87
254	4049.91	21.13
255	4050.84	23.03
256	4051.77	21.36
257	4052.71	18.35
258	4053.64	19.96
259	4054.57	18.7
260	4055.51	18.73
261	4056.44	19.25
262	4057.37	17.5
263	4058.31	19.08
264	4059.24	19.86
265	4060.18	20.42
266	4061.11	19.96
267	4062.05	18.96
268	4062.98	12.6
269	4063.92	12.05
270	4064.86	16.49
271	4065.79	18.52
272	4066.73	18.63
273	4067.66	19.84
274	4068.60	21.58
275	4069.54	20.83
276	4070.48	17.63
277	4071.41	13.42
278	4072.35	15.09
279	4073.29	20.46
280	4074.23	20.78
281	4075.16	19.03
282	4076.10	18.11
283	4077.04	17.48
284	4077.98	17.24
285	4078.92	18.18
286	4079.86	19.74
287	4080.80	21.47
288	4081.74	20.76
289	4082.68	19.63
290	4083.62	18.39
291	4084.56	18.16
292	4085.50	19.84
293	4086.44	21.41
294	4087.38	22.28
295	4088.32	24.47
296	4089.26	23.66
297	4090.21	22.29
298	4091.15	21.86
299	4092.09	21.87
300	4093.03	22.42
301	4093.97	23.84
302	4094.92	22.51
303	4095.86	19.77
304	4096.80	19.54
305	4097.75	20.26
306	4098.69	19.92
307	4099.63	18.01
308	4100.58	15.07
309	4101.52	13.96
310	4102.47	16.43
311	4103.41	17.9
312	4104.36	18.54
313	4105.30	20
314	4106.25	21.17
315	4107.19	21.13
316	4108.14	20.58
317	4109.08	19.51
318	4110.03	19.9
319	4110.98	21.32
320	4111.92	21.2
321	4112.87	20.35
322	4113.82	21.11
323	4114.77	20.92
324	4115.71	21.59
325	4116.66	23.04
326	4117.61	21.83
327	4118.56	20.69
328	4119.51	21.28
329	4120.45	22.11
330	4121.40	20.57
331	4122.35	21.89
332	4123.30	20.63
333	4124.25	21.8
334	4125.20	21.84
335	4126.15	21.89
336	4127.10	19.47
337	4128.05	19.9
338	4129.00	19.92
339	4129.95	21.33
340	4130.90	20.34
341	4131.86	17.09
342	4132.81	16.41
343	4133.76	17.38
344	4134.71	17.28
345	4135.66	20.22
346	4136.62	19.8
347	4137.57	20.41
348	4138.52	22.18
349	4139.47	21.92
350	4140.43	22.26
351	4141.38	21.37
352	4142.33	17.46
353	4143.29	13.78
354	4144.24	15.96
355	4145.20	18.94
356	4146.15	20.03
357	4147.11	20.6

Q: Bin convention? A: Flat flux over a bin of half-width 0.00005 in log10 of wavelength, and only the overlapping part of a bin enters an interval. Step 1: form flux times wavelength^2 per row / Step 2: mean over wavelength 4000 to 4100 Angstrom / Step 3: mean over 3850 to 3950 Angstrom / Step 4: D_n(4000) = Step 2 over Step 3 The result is 1.8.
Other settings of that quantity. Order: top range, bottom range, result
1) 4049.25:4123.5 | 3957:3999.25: 1.55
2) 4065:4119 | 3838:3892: 1.98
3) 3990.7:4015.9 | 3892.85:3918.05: 1.41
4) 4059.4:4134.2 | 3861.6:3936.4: 1.89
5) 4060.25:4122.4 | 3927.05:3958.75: 2.14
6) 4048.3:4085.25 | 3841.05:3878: 1.76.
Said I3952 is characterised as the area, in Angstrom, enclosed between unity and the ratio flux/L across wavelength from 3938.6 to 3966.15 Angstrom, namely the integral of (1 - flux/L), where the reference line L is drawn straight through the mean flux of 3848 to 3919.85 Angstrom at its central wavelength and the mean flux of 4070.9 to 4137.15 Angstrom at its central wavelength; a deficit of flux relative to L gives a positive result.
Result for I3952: 5.4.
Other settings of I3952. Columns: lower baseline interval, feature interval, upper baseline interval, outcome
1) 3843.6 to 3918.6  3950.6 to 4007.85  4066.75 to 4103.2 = 6.09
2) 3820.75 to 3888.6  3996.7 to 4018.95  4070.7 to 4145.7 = -3.95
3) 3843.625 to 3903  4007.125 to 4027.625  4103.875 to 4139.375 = -3.46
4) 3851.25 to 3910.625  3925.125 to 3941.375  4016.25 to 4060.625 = 9.11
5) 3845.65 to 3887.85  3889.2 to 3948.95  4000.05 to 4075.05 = 9.92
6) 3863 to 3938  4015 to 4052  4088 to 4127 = -3.57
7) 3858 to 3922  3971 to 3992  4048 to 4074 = 0.59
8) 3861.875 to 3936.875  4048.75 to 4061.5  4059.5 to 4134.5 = -1.32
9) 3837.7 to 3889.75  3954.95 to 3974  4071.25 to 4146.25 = 7.67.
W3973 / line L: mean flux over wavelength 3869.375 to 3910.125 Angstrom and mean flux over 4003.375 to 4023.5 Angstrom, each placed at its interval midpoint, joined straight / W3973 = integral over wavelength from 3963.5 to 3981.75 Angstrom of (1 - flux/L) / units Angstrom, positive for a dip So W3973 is 7.7 Angstrom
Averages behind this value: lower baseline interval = 12.1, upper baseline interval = 19.3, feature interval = 9.89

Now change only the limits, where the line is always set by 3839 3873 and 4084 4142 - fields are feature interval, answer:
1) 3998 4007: -1.0 Angstrom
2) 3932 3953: 7.2 Angstrom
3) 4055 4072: 0.6 Angstrom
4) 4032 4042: -0.8 Angstrom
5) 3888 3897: -0.4 Angstrom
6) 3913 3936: 6.9 Angstrom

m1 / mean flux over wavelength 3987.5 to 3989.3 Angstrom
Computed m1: 19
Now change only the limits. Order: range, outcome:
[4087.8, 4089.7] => 24.1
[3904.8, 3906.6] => 9.77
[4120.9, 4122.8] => 21.2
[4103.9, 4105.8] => 19.3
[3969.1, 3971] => 4.47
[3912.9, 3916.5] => 15.9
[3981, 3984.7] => 16.7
